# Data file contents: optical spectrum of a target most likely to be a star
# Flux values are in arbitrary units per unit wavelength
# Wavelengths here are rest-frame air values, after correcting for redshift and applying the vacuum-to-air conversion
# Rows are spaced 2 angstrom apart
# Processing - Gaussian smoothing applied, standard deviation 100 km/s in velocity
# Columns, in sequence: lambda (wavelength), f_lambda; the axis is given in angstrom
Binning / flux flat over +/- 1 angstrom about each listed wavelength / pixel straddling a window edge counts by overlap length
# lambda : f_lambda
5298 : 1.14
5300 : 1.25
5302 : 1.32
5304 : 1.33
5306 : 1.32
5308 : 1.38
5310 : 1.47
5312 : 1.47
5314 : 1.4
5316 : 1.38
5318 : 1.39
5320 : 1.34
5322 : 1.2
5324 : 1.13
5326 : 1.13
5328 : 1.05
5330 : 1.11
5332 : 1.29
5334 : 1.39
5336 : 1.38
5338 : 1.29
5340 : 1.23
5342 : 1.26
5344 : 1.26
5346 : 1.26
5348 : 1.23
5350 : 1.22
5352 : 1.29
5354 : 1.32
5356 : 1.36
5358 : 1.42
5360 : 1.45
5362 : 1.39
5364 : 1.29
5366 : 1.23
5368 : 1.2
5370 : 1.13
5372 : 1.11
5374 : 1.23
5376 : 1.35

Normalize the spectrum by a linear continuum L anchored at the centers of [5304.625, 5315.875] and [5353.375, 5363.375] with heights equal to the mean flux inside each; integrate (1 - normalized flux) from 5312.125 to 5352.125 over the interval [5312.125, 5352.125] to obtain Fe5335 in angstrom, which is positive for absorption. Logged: 3.74 angstrom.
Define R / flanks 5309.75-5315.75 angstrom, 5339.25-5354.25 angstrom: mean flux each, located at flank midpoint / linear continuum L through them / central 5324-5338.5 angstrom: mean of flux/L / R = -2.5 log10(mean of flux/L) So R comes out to 0.09 mag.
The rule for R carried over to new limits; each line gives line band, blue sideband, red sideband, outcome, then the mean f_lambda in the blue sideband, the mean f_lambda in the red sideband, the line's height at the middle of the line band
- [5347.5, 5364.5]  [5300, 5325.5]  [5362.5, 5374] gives -0.09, 1.34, 1.2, 1.23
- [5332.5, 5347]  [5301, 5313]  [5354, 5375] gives 0.02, 1.38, 1.28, 1.33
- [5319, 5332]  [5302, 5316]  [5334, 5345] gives 0.15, 1.39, 1.29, 1.34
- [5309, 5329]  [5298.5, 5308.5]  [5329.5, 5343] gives 0.00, 1.31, 1.28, 1.3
